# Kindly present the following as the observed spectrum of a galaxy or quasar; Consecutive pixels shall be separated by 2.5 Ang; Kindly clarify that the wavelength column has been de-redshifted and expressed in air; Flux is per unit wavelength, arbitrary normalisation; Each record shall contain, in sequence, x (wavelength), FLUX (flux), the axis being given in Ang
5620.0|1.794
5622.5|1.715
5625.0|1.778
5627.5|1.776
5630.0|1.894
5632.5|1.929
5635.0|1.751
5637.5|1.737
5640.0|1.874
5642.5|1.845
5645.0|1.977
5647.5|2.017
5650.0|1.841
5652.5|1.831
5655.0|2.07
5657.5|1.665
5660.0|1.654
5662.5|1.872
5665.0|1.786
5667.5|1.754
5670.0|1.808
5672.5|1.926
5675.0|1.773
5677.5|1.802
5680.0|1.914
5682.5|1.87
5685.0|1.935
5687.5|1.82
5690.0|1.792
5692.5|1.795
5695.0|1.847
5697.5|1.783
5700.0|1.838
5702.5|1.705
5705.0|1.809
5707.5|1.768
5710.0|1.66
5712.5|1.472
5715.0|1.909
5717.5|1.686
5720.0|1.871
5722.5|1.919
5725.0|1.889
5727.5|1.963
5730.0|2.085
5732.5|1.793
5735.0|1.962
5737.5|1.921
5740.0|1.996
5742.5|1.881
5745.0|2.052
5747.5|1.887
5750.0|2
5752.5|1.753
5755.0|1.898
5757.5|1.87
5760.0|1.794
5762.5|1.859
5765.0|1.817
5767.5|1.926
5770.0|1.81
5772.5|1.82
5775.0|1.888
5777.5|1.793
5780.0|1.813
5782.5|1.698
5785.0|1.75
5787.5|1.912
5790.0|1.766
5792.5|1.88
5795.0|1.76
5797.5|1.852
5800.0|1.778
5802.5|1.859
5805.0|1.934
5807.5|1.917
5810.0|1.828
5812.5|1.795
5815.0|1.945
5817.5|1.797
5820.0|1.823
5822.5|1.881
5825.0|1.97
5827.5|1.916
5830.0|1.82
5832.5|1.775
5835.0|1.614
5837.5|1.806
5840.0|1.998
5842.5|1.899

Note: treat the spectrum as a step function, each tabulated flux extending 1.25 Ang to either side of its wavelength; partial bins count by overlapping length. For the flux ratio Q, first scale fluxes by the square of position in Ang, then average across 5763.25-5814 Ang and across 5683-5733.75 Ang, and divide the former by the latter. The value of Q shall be 1.0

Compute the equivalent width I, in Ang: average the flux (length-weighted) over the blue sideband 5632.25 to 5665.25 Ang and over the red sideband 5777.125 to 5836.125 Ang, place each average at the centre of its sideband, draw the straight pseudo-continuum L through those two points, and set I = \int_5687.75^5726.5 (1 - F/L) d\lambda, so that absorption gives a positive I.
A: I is 1.1 Ang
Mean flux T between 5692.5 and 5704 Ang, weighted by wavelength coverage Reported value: 1.79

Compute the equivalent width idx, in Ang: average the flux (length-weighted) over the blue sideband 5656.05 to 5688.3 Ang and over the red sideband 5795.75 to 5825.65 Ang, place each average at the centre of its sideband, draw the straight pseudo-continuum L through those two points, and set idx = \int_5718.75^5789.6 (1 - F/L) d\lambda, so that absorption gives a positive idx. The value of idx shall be -1.4 Ang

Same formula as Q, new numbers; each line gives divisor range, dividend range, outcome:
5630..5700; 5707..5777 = 1.04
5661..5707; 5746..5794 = 1.04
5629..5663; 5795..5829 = 1.07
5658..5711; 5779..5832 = 1.06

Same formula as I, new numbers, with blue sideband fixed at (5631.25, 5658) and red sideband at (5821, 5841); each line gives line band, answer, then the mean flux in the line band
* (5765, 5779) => 0.07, 1.84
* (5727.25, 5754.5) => -1.10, 1.93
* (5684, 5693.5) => 0.16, 1.83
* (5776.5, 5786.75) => 0.46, 1.77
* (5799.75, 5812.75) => -0.09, 1.86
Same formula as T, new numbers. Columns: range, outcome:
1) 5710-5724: 1.76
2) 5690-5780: 1.85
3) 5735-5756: 1.93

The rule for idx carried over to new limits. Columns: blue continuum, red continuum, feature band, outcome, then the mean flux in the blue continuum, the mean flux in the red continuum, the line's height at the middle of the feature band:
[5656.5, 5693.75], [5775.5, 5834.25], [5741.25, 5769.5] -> -0.9 Ang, 1.81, 1.84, 1.83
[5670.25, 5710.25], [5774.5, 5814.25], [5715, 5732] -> -0.7 Ang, 1.82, 1.83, 1.82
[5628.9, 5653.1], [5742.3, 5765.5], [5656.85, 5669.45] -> 0.8 Ang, 1.87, 1.88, 1.87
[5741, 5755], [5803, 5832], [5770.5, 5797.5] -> 1.2 Ang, 1.91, 1.87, 1.89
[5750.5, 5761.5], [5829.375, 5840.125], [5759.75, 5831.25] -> -1.2 Ang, 1.84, 1.78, 1.81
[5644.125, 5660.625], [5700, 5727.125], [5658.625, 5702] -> 0.2 Ang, 1.87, 1.78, 1.83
